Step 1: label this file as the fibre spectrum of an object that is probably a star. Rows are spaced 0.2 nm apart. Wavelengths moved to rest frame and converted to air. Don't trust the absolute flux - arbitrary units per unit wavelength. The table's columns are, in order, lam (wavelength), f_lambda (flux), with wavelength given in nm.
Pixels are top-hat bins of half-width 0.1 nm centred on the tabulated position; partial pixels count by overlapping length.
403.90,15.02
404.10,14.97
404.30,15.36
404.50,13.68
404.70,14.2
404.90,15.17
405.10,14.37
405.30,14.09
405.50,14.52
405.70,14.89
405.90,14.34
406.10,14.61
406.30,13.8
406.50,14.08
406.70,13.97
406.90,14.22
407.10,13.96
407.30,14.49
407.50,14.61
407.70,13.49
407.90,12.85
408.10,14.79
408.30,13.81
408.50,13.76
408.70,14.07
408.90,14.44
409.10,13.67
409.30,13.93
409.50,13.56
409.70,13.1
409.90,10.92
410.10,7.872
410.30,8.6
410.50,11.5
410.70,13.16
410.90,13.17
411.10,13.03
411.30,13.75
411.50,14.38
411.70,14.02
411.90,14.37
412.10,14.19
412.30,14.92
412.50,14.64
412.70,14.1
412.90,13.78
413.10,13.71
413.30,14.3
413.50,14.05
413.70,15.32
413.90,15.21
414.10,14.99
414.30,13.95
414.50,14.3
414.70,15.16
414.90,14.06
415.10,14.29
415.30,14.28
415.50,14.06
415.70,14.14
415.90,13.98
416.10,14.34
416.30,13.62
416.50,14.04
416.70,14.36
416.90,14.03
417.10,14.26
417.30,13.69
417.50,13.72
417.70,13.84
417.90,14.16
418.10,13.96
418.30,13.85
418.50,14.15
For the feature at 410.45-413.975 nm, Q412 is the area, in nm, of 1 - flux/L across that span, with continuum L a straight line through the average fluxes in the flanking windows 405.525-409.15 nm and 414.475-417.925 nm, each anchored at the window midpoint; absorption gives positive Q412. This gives 0.03 nm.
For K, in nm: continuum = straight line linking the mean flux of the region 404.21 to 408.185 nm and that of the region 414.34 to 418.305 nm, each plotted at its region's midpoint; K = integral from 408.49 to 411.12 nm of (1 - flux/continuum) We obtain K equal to 0.331 nm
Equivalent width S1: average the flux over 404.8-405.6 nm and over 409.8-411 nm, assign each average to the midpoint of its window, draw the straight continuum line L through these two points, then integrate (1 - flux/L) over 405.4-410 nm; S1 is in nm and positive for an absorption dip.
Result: -0.422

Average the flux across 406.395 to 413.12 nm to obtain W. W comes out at 13.4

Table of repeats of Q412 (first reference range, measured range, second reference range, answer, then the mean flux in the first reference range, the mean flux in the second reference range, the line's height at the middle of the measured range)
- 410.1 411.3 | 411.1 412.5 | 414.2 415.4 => -0.202 nm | 11.7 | 14.3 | 12.4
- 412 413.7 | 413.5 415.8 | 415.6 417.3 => -0.053 nm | 14.3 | 14.1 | 14.2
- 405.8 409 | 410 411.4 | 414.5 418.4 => 0.249 nm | 14.1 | 14.1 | 14.1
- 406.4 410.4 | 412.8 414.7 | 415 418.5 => -0.097 nm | 13.2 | 14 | 13.7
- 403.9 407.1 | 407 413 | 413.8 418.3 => 0.402 nm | 14.4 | 14.2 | 14.3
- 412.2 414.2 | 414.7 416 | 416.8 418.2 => 0.001 nm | 14.5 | 14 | 14.2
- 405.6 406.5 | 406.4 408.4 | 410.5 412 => 0.019 nm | 14.4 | 13.6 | 14.2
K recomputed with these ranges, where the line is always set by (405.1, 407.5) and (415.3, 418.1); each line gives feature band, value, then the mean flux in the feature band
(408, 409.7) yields 0.03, 14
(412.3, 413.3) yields 0.00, 14.2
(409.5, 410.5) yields 0.25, 10.6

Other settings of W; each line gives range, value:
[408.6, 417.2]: 13.7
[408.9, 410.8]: 12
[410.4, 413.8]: 13.9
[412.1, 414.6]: 14.4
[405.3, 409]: 14.1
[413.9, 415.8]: 14.4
